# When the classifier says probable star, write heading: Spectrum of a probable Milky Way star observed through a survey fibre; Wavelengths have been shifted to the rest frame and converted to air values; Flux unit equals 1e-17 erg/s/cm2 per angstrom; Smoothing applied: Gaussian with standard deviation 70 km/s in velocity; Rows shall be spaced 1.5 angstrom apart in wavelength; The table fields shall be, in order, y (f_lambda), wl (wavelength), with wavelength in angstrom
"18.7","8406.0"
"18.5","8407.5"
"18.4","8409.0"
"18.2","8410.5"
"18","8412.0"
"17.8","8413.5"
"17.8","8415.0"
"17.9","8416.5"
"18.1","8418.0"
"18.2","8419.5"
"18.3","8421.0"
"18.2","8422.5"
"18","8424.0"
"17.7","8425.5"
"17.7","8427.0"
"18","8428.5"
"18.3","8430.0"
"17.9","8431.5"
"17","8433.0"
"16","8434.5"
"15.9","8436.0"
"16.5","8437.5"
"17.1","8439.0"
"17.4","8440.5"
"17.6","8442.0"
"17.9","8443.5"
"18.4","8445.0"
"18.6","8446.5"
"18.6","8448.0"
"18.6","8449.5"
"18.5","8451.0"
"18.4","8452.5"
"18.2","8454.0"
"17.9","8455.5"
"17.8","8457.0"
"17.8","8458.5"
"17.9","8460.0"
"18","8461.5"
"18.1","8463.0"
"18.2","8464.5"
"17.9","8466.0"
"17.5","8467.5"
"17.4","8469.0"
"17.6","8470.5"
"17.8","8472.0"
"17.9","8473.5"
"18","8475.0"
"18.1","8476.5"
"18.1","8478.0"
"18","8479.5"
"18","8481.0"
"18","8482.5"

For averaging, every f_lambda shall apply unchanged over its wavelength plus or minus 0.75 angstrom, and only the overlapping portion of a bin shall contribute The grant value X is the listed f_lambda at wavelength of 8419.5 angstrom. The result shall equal 18.2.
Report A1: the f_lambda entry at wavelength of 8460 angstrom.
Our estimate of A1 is 17.9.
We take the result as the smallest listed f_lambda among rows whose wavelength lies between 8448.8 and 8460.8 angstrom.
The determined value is 17.8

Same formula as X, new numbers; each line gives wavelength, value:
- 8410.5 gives 18.2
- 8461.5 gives 18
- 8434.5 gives 16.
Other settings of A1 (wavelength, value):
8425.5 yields 17.7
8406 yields 18.7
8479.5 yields 18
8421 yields 18.3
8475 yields 18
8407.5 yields 18.5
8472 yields 17.8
